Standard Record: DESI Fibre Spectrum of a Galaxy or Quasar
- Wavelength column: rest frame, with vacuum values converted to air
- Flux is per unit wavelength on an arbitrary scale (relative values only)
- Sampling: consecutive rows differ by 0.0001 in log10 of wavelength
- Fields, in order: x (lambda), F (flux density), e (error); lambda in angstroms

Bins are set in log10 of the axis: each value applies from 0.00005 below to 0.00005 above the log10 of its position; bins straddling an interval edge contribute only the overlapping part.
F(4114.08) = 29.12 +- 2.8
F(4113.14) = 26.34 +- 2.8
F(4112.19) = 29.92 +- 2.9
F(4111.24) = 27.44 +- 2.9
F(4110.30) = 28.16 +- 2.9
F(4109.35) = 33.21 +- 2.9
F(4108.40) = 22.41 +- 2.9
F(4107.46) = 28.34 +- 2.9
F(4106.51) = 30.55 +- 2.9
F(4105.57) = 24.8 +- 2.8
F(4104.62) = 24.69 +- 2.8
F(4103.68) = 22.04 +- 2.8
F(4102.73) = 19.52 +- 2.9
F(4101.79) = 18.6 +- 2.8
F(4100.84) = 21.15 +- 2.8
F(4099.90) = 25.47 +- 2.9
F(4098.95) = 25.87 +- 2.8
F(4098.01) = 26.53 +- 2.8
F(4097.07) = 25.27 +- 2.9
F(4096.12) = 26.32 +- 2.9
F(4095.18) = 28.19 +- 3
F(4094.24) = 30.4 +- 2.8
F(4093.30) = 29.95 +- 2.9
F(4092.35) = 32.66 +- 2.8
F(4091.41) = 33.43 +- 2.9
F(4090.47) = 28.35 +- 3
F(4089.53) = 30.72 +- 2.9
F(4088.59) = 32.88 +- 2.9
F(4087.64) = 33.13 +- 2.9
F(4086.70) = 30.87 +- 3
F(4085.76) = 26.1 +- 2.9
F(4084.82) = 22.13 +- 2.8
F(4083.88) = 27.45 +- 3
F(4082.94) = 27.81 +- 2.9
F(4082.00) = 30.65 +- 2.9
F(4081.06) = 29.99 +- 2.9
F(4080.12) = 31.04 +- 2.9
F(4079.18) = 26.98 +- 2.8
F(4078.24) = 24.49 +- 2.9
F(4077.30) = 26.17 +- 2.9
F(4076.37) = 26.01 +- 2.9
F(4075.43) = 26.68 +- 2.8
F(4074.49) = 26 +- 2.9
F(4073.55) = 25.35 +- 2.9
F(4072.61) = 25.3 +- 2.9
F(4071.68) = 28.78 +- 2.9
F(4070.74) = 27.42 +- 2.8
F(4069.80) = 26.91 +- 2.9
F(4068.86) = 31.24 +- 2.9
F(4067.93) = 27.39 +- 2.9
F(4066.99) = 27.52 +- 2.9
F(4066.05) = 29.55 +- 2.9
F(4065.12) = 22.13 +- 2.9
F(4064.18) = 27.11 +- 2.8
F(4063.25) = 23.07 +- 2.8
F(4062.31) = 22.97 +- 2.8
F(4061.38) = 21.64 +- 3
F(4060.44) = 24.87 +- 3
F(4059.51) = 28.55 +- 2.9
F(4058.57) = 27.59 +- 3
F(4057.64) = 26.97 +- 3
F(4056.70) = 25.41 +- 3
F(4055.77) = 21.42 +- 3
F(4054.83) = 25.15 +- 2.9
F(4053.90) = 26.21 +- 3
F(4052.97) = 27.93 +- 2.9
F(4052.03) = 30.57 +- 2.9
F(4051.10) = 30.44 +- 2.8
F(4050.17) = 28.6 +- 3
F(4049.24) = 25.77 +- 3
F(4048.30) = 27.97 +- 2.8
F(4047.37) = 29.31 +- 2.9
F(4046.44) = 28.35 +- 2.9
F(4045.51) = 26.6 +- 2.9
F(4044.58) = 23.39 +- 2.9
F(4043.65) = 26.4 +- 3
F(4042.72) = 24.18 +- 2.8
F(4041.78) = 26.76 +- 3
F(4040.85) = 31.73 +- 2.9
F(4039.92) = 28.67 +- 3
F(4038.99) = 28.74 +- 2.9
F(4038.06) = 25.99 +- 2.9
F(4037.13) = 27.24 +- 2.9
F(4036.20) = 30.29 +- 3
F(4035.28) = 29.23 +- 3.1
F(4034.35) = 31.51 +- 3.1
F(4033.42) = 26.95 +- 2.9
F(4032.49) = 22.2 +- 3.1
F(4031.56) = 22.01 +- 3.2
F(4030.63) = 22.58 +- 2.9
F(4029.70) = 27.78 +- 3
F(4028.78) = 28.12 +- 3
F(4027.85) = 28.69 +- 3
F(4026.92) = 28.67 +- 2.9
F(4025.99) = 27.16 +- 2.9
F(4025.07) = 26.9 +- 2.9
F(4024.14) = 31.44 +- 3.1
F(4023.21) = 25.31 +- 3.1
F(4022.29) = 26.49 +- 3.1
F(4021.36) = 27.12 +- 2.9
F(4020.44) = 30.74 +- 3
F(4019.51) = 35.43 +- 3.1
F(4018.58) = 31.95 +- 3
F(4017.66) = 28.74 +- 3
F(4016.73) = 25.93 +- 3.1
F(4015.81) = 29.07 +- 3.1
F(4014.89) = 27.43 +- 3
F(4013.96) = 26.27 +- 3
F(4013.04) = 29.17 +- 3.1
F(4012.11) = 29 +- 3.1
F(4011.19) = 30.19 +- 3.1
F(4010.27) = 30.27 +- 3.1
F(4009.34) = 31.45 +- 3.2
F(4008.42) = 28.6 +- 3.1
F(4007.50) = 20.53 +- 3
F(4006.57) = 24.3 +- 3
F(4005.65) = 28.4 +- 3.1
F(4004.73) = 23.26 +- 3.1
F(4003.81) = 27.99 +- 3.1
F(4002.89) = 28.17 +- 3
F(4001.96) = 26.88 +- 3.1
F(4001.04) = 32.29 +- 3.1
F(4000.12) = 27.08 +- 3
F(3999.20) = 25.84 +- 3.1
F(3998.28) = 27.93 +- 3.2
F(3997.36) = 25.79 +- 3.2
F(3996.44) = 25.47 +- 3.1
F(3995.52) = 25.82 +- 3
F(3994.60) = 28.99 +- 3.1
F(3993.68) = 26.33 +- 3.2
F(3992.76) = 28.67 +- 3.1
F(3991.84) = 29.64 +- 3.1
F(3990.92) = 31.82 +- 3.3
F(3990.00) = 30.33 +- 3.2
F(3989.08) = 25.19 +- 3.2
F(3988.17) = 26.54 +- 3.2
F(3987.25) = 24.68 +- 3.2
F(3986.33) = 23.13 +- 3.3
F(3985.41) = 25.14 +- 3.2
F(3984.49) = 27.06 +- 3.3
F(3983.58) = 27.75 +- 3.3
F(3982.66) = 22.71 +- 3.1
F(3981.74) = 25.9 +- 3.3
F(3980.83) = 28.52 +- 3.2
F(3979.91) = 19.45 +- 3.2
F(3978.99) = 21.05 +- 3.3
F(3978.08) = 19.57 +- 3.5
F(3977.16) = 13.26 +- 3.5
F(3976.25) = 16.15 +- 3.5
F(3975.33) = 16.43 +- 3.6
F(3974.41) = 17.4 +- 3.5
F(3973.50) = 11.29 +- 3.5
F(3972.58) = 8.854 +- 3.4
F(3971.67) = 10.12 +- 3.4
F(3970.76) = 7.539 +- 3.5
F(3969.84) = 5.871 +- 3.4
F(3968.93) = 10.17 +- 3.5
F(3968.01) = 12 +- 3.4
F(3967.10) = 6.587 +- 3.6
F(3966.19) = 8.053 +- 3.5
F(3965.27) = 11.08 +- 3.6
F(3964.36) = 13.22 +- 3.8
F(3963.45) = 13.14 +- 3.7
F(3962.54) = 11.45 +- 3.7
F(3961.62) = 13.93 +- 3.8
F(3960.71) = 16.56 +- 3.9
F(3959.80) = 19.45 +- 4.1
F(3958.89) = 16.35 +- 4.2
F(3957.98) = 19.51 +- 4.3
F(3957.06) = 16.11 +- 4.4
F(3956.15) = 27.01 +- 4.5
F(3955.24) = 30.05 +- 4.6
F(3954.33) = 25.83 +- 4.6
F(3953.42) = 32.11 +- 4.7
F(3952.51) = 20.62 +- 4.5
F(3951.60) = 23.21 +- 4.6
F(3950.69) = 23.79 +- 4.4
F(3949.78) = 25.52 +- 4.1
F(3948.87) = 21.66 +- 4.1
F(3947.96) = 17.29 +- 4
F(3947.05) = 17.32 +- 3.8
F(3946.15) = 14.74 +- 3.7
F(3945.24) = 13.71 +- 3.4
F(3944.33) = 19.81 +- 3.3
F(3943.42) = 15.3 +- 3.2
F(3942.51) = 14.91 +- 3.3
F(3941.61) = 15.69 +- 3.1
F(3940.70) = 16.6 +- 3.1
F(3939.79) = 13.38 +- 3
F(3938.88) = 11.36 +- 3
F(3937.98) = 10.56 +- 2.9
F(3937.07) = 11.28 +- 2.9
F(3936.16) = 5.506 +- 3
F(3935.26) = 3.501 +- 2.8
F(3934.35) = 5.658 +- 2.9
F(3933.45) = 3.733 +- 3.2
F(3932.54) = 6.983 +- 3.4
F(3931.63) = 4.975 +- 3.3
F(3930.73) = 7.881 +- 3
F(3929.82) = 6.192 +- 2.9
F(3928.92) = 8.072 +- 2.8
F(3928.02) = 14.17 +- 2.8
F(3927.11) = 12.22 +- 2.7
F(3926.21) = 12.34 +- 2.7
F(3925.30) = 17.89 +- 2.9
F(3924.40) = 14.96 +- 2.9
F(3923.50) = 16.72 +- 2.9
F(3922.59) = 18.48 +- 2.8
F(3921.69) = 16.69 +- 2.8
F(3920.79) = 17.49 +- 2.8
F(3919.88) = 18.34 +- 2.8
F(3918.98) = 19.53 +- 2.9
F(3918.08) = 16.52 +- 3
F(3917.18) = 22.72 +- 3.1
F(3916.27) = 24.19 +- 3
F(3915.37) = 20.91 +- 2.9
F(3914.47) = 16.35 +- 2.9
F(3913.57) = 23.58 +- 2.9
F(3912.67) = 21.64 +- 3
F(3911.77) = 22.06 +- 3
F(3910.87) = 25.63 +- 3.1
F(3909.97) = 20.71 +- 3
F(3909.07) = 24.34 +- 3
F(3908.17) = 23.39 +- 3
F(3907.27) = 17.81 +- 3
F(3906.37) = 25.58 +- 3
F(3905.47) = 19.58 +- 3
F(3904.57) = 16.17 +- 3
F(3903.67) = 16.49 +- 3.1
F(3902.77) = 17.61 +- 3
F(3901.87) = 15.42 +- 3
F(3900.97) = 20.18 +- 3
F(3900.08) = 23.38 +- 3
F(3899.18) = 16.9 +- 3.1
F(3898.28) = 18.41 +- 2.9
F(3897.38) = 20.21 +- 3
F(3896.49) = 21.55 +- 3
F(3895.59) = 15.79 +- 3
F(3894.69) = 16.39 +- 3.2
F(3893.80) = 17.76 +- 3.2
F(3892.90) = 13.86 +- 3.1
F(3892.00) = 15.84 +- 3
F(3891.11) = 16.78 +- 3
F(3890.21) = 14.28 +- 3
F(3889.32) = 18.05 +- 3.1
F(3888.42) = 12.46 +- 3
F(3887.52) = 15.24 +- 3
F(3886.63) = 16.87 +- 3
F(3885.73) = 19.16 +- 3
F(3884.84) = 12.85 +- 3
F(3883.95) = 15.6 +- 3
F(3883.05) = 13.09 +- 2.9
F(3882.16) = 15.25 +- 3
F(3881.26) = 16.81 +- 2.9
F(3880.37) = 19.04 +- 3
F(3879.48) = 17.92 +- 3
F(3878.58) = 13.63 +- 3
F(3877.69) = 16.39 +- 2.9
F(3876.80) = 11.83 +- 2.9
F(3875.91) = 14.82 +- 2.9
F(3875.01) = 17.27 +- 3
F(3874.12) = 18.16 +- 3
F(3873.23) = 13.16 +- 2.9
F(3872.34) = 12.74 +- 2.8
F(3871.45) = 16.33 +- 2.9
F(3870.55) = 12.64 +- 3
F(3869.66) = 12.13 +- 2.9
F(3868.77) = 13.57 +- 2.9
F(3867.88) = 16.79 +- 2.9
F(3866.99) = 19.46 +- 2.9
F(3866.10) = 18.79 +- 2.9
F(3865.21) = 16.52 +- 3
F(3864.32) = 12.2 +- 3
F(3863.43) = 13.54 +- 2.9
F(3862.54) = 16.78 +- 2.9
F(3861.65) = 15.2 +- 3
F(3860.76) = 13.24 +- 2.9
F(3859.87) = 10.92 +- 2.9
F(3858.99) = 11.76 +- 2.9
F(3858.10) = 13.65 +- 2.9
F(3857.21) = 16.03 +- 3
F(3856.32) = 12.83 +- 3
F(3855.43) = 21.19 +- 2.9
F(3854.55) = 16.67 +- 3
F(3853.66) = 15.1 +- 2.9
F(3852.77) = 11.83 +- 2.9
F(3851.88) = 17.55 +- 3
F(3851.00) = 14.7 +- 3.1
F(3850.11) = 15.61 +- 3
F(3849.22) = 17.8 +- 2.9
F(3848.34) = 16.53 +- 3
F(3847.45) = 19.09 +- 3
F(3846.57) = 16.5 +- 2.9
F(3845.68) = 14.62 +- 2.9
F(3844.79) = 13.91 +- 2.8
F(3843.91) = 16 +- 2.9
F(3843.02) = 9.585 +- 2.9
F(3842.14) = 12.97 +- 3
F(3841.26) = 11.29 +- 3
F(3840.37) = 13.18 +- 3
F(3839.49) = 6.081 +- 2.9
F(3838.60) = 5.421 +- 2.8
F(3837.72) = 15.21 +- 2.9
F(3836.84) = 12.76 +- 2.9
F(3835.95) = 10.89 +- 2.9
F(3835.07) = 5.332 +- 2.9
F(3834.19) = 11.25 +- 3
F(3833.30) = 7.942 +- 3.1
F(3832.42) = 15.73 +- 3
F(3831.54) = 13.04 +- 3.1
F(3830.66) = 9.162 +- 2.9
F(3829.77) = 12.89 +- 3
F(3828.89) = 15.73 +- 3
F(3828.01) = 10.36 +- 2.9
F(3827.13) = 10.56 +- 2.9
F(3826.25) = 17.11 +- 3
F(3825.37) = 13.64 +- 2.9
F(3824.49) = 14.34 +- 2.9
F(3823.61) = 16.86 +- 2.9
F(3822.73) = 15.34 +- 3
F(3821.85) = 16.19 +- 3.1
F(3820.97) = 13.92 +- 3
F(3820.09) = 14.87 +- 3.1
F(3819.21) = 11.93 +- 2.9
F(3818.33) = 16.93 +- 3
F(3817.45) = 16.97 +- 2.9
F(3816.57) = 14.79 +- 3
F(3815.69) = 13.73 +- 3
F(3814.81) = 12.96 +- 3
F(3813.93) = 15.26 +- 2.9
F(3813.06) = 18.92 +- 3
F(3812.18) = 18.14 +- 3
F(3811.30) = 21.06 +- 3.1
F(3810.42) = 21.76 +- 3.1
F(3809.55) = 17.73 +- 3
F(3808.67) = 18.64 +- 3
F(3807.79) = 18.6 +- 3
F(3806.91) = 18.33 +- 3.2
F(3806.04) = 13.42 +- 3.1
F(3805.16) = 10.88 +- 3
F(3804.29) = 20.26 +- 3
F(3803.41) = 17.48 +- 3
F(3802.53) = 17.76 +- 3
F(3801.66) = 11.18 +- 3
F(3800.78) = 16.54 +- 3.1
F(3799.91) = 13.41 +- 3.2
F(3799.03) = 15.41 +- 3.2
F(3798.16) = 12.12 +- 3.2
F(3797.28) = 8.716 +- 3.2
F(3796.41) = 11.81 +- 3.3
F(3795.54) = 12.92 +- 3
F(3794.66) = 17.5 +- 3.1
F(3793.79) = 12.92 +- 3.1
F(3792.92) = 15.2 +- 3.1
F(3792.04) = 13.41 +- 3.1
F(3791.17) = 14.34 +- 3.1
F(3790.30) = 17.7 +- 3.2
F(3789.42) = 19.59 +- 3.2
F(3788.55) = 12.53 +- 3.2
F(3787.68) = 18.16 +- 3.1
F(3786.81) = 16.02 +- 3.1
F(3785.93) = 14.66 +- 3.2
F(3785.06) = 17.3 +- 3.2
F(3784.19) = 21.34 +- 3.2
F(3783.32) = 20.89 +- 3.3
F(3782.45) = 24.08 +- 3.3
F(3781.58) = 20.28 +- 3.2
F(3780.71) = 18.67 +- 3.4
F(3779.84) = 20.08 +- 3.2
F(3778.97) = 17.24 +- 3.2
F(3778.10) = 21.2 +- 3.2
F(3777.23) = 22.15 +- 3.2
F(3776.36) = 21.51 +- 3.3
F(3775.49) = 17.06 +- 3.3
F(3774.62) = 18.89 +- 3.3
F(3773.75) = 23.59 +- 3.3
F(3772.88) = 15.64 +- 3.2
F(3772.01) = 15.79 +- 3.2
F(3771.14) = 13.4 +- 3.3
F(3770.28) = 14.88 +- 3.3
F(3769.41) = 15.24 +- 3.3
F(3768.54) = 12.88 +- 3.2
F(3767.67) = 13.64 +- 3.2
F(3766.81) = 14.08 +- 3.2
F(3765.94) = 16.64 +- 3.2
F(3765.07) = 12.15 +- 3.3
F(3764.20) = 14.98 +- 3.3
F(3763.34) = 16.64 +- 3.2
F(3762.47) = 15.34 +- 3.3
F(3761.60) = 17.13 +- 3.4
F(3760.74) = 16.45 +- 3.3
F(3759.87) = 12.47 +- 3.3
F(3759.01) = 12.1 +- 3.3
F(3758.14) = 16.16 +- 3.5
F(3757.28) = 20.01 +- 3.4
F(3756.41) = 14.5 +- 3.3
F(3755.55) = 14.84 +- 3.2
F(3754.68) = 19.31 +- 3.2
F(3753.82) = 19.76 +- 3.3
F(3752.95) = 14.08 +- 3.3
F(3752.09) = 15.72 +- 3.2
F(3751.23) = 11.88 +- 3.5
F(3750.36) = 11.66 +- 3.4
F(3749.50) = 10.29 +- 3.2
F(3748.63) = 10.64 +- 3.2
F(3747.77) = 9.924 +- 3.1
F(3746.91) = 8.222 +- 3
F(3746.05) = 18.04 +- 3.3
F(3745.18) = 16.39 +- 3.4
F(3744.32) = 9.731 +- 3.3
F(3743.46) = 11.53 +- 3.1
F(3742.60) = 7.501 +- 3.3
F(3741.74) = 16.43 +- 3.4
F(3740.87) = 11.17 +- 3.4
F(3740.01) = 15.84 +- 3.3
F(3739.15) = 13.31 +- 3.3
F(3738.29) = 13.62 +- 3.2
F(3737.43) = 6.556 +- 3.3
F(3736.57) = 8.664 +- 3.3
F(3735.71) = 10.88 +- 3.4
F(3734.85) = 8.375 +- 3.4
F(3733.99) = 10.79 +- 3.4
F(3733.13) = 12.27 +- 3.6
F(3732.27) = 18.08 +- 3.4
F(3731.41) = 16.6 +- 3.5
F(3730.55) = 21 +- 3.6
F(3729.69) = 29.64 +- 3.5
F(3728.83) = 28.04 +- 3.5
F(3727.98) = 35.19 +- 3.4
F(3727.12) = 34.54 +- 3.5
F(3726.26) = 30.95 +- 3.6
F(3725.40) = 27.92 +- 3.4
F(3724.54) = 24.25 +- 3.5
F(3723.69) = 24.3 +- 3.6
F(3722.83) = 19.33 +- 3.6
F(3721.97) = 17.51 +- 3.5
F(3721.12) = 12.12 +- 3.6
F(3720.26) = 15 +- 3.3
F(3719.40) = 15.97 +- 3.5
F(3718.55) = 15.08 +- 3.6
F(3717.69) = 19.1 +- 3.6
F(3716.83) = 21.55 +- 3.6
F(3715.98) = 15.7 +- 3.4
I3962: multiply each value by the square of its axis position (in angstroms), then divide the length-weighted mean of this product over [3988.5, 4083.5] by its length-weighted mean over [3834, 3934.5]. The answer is 1.89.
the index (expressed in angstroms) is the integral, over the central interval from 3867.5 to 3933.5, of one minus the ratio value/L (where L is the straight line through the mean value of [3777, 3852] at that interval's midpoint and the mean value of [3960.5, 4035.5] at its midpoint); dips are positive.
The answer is 8.6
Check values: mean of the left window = 15.2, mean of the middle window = 16.6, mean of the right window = 23.6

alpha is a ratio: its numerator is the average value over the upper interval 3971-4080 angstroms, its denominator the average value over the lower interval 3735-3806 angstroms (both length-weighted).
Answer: 1.72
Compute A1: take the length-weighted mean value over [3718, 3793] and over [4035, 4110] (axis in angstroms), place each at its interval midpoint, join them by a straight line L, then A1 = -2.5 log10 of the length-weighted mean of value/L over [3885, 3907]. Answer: 0.21 mag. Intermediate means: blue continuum 16.7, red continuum 27.1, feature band 17.6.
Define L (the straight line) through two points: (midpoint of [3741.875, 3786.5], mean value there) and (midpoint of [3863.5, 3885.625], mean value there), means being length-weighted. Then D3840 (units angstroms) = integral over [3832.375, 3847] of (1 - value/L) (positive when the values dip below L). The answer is 3.7 angstroms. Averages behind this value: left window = 15.9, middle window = 11.6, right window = 15.3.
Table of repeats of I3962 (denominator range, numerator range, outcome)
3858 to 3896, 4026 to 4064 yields 1.91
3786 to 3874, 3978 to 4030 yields 2.05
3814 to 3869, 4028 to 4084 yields 2.14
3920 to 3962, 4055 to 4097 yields 1.88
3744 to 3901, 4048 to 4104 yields 2.00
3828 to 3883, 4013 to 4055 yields 2.15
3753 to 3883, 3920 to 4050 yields 1.54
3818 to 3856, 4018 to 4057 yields 2.23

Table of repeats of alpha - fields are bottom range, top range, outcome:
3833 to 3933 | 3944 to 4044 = 1.50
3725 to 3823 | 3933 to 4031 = 1.33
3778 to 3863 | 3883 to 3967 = 1.11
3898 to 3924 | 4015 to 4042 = 1.41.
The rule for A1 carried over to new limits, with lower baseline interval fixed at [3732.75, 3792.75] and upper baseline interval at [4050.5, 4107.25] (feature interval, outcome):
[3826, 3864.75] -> 0.339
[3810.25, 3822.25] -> 0.069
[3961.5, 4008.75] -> 0.118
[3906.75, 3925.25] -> 0.042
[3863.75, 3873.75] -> 0.268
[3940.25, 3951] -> 0.220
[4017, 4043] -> -0.117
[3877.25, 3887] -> 0.219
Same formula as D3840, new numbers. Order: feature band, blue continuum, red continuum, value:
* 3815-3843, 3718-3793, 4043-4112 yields 9.21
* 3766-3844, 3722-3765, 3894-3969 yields 5.79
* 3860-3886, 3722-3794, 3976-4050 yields 7.38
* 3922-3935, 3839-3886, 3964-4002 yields 5.32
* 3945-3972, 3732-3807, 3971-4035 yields 7.67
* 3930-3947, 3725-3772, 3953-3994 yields 7.12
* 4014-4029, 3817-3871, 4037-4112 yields -2.87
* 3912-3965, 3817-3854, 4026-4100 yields 9.57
